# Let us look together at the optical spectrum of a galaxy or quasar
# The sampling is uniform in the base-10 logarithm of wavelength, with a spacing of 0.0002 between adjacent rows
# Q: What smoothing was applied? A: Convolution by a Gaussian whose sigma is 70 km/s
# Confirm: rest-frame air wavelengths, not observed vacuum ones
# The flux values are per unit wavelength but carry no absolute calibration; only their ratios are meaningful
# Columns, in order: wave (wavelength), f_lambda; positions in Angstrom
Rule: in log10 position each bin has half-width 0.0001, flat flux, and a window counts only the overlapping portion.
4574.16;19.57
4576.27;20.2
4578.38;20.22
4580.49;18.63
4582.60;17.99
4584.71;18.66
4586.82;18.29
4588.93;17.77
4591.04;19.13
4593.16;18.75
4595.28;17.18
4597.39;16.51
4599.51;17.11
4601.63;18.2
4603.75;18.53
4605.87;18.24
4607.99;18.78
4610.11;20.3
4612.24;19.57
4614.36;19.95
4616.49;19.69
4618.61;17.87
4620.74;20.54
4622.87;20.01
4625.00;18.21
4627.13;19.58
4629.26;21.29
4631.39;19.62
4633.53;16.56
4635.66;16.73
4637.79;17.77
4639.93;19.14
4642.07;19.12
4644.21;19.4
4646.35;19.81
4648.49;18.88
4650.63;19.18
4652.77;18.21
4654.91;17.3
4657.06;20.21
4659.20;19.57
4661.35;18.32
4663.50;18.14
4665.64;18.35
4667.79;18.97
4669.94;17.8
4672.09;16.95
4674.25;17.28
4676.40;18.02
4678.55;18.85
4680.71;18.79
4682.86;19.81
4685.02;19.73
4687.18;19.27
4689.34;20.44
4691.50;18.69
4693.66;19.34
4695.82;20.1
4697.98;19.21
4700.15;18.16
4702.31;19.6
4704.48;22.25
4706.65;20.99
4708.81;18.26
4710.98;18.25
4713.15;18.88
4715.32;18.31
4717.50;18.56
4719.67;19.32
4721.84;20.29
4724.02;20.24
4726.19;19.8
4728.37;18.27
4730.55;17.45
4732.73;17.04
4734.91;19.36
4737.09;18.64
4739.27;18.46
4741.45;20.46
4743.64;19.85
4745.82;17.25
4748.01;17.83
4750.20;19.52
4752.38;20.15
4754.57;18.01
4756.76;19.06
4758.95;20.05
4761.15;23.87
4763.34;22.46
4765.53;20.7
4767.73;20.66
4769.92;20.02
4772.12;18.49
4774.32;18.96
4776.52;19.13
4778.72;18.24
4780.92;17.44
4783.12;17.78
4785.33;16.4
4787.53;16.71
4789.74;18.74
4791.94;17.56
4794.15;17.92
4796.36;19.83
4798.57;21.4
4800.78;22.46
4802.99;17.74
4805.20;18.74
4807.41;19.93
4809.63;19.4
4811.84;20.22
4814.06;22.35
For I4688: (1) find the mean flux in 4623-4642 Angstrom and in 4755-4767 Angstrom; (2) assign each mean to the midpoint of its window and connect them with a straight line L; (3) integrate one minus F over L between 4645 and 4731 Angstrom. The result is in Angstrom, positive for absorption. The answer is 3.0 Angstrom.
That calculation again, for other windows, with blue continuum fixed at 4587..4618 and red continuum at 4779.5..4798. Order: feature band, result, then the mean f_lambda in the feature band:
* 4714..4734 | -0.8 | 18.8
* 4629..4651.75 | -0.5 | 18.8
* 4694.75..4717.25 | -1.5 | 19.4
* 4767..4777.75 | -0.9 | 19.4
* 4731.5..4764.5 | -2.6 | 19.5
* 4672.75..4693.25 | -0.8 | 19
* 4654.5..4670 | -0.3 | 18.7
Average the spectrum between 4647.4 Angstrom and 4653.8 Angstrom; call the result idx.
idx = 18.8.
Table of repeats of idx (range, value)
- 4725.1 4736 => 18.4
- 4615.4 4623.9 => 19.5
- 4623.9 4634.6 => 19.1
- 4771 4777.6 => 18.8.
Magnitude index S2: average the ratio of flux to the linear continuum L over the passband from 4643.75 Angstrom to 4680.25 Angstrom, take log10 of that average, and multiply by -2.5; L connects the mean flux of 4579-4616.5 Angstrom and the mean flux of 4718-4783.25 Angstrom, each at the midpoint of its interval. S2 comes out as 0.02 mag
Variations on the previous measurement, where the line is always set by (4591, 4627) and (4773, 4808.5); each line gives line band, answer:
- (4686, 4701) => -0.03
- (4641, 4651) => -0.03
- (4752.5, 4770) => -0.11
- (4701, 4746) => -0.03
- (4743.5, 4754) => -0.01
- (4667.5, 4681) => 0.04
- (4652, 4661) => 0.00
